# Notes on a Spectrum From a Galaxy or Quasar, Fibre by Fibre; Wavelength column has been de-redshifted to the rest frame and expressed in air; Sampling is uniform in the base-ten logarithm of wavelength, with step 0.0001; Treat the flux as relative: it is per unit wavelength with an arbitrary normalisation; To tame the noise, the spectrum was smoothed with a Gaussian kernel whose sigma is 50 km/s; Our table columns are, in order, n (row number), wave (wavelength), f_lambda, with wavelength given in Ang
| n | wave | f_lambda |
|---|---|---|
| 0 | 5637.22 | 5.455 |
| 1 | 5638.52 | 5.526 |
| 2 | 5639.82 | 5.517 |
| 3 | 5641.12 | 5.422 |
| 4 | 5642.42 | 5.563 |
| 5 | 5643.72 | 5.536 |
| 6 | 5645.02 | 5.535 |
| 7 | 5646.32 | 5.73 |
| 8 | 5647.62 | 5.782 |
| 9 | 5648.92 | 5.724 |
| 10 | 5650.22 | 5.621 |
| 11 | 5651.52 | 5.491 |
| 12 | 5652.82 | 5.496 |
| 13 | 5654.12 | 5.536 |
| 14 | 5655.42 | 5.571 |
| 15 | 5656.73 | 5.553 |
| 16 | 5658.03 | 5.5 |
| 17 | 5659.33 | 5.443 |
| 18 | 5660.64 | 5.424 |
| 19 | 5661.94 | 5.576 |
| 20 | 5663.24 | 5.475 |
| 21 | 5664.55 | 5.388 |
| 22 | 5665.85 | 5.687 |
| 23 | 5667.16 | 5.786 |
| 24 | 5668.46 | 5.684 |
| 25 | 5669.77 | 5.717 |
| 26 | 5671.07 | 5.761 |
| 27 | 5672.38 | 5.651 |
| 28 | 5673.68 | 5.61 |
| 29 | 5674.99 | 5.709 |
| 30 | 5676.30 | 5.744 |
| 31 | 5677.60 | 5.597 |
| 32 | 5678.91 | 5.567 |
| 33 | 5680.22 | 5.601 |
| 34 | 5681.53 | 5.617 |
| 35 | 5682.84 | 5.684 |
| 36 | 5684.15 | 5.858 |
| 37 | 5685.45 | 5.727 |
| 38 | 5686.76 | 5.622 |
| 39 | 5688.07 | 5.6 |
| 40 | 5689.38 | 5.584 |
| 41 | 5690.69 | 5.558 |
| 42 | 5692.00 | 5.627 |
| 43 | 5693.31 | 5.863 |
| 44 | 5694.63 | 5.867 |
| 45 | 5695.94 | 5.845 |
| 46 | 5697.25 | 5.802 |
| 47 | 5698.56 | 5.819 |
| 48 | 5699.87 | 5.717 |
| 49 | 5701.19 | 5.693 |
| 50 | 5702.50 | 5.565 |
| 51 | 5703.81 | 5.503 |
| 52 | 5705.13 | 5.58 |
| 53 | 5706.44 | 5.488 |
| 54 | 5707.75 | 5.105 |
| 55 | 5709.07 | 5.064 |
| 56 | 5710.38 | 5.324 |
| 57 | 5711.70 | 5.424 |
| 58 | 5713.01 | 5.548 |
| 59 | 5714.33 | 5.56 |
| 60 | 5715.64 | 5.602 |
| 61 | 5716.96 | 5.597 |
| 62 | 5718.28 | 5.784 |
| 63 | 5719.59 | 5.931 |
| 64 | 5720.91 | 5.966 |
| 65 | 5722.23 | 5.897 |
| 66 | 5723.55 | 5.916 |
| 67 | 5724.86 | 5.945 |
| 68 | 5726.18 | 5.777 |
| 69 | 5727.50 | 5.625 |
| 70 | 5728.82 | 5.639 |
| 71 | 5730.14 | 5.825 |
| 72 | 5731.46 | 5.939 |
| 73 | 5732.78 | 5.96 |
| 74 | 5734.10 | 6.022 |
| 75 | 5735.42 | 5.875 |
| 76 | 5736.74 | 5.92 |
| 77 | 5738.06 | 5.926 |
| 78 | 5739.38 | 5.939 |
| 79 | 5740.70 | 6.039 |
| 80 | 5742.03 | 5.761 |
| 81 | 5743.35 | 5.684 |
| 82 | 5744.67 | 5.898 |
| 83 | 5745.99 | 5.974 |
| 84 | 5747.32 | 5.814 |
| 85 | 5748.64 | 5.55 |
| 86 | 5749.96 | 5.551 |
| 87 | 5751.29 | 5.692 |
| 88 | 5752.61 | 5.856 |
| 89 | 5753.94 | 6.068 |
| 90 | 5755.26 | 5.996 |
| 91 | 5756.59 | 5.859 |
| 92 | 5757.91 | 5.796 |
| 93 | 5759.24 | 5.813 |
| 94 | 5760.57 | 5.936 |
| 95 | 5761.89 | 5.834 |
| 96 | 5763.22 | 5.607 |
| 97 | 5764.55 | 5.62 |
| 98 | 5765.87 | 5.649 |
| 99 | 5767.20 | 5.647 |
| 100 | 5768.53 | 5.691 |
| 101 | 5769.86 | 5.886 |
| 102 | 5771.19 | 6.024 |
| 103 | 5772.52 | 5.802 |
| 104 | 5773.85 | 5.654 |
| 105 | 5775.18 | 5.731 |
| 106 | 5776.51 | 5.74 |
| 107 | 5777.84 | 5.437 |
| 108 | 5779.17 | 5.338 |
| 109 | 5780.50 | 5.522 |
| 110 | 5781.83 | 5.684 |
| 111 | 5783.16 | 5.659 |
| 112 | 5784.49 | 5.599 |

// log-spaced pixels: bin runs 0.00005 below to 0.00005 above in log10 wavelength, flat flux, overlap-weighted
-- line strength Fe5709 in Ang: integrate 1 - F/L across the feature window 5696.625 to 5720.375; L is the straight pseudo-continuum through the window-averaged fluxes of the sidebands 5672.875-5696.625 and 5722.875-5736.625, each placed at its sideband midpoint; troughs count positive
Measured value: 0.9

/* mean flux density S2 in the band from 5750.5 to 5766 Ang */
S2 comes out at 5.81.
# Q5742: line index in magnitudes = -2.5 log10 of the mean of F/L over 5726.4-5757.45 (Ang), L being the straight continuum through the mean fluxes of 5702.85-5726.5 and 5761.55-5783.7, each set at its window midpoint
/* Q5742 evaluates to -0.04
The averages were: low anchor 5.61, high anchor 5.67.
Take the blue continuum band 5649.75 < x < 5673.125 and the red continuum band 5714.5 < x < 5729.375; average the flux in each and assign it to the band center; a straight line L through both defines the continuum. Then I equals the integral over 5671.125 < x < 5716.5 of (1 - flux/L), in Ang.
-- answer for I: 0.6 Ang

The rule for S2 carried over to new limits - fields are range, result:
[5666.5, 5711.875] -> 5.63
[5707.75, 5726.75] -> 5.65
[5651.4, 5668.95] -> 5.54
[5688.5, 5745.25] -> 5.72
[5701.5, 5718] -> 5.46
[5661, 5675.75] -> 5.64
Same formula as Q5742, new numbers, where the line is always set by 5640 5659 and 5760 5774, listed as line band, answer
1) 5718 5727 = -0.04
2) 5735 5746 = -0.03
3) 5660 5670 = 0.00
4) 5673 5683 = 0.00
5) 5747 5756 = -0.01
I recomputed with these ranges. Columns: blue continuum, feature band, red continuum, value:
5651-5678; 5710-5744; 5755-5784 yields -0.73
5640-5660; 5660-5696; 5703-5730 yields -0.44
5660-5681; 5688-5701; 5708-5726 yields -0.22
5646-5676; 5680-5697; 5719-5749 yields 0.01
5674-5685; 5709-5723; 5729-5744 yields 0.43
